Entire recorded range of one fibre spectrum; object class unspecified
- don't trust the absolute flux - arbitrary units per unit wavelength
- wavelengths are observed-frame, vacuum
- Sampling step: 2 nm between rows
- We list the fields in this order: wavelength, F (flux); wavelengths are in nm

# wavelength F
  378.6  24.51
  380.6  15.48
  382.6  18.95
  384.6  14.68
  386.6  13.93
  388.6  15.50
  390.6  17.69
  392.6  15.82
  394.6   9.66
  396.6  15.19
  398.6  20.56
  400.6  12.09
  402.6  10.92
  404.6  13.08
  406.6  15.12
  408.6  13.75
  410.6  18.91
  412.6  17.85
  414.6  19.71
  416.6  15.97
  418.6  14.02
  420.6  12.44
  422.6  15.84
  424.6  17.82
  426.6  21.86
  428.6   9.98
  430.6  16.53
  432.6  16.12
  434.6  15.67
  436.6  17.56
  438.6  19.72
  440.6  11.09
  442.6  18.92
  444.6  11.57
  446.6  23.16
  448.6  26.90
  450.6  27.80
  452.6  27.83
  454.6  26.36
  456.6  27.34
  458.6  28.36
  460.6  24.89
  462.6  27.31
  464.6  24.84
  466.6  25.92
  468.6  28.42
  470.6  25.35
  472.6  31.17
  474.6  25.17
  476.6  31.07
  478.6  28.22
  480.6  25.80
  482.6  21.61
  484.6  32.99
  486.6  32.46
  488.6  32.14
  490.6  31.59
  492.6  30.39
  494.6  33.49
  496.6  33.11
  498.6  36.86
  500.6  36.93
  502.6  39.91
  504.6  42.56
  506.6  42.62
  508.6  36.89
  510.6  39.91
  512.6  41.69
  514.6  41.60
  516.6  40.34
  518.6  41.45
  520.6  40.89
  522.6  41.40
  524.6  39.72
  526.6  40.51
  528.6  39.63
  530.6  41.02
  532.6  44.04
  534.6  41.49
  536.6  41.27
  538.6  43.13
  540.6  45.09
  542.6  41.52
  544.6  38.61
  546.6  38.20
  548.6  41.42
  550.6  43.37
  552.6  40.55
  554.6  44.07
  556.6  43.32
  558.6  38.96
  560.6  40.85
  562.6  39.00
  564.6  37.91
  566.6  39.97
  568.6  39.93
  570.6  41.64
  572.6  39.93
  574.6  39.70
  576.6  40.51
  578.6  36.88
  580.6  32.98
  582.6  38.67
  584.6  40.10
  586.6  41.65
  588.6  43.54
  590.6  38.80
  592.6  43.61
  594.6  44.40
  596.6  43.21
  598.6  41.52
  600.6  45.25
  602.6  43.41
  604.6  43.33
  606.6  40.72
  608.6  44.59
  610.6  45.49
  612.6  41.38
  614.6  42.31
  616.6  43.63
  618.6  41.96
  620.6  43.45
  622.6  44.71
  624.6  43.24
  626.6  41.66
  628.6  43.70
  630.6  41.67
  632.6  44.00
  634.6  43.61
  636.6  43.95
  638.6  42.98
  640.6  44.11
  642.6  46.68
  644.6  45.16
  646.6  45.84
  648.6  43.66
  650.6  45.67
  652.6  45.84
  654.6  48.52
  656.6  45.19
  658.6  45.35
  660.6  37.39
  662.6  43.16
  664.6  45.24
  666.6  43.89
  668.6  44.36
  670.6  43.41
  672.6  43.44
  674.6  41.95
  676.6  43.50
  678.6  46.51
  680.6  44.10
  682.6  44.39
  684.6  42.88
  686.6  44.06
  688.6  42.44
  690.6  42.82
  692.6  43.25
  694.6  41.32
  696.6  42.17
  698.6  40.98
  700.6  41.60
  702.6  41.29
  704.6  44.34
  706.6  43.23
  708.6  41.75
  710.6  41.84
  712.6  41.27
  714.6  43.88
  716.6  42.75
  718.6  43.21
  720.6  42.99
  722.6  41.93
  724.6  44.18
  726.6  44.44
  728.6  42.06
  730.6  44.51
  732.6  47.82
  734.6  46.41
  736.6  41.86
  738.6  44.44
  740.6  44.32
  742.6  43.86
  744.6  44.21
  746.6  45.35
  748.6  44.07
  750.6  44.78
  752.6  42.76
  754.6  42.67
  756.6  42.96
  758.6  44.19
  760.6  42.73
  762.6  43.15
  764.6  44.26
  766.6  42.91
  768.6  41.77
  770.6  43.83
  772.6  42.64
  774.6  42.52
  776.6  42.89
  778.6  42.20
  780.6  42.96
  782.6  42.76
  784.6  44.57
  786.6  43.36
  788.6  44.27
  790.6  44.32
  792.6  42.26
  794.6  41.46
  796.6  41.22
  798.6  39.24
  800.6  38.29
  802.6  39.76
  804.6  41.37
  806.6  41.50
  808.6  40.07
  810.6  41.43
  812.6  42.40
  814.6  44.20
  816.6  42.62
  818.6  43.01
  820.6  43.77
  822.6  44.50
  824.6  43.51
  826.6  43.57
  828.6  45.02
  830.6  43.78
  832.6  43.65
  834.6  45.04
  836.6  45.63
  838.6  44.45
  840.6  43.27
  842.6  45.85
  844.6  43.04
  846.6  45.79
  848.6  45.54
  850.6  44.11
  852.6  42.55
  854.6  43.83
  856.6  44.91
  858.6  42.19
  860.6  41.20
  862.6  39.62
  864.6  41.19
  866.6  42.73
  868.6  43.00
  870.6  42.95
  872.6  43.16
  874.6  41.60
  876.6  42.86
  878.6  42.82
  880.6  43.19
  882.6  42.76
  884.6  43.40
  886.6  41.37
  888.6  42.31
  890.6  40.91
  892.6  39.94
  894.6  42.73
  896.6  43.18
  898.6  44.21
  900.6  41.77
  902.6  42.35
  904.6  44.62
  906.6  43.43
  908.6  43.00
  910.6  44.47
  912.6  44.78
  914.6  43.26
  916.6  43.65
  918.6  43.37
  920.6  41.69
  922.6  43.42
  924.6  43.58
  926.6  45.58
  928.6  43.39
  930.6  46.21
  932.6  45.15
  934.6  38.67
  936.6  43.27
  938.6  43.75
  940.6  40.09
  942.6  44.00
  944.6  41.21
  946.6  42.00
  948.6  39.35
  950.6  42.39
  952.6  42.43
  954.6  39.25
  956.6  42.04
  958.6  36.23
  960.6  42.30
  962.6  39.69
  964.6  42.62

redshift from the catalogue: 0.121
